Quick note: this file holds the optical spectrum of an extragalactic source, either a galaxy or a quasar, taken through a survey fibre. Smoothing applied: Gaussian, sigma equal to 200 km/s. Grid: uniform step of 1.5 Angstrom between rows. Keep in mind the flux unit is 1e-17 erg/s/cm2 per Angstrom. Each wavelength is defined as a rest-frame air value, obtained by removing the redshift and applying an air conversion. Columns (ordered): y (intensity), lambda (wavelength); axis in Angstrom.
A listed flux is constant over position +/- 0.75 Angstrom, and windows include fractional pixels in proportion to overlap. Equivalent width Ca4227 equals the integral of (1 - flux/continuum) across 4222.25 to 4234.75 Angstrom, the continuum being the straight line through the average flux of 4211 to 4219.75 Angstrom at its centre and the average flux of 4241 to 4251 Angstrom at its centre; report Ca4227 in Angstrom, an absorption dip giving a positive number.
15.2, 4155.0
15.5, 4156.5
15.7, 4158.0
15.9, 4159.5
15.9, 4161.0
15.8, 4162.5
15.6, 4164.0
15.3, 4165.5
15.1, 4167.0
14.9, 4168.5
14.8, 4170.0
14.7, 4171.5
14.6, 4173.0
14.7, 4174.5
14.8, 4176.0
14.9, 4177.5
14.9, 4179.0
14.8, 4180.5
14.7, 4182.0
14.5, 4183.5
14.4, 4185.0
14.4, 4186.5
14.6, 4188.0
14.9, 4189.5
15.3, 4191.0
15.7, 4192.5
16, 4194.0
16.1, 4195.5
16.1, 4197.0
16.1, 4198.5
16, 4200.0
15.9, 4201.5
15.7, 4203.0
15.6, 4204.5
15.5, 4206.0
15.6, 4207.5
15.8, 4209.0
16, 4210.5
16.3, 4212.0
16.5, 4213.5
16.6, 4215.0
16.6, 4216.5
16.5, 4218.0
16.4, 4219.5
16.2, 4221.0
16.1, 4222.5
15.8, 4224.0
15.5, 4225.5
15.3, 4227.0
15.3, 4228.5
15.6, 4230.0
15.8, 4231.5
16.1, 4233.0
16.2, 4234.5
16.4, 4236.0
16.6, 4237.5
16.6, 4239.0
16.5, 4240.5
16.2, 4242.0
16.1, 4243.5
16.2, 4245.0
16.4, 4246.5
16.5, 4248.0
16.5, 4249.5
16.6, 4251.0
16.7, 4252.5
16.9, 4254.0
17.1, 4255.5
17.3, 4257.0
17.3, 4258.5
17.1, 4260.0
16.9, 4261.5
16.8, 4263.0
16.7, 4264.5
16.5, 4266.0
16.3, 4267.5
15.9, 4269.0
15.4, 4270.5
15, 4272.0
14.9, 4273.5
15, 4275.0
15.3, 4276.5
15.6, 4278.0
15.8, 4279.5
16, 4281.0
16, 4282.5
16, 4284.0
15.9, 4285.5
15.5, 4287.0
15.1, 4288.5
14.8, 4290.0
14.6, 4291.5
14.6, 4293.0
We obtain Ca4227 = 0.5 Angstrom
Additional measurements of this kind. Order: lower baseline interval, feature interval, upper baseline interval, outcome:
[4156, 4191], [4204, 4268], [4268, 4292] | -4.4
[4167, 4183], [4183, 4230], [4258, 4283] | -1.6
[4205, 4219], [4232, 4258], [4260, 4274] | -0.6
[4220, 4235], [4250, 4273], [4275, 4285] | -1.2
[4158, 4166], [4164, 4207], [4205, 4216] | 1.9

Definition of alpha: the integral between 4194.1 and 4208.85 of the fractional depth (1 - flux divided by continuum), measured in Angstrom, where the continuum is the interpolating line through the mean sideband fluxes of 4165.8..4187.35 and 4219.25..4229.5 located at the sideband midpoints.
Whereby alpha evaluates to -0.6 Angstrom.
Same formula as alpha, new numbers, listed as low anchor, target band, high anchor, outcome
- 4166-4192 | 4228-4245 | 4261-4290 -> -0.84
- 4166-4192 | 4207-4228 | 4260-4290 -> -1.22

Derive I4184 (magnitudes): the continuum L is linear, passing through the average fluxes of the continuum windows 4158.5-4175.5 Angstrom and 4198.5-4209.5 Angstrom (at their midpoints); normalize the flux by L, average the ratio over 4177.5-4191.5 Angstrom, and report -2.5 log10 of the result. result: 0.054 mag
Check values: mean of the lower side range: 15.2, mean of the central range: 14.7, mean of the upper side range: 15.8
